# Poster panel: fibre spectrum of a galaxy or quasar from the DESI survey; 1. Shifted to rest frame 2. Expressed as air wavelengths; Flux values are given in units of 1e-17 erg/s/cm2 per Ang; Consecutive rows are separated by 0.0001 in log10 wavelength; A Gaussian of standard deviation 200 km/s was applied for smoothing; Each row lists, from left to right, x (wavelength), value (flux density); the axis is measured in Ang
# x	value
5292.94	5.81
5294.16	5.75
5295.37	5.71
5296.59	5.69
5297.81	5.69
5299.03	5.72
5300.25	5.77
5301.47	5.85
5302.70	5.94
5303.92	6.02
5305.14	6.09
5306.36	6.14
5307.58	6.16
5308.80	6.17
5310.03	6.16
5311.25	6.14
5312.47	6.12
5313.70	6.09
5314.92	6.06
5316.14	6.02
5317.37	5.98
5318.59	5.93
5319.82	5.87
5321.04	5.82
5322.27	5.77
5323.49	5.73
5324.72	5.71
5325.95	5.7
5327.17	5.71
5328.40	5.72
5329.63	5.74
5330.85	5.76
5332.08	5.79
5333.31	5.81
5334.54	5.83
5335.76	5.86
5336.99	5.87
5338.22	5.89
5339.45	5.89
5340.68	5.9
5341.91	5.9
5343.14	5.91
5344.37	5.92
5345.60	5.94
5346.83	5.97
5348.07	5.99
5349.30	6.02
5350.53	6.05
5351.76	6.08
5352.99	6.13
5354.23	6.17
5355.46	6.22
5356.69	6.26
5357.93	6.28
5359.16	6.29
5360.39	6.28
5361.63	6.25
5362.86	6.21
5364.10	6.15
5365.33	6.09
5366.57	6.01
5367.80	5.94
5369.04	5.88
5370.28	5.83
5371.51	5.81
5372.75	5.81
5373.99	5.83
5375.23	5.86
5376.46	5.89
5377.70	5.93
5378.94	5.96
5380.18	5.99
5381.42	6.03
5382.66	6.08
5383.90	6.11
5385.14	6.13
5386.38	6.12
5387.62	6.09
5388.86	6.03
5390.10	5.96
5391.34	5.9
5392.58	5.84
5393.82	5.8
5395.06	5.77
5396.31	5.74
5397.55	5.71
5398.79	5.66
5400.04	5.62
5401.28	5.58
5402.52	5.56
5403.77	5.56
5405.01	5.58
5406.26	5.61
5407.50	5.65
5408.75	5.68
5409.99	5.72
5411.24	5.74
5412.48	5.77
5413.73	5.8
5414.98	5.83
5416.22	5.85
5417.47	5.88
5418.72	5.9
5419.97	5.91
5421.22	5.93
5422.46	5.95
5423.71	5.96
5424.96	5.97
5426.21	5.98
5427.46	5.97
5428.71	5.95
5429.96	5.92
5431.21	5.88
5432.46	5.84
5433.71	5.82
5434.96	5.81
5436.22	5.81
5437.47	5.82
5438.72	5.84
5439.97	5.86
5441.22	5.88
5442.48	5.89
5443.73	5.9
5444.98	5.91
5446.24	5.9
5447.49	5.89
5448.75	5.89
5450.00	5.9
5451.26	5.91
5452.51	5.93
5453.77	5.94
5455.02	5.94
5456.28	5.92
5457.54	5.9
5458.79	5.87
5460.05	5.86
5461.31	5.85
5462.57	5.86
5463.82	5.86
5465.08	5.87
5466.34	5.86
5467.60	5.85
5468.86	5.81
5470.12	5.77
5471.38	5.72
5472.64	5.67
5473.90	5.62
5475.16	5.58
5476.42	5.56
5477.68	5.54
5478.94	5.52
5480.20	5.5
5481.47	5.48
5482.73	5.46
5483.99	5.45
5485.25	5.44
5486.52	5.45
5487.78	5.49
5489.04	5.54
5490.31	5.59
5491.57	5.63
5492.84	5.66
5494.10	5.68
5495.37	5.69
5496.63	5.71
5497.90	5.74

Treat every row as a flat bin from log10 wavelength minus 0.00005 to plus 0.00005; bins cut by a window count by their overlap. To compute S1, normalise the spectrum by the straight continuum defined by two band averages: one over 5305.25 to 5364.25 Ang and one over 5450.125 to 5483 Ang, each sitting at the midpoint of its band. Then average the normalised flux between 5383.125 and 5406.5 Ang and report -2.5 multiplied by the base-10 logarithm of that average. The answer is 0.01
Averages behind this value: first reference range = 5.99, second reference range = 5.76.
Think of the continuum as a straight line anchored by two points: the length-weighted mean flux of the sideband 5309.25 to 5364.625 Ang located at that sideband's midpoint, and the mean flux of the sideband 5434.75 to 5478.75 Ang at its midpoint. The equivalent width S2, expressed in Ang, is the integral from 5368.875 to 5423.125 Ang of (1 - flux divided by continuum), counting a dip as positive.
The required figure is 0.6 Ang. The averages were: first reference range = 5.98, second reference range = 5.82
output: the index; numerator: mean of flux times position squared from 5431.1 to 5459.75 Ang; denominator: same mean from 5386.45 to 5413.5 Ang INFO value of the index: 1.0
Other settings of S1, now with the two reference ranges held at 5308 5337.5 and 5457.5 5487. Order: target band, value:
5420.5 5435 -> -0.03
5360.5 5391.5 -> -0.03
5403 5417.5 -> 0.01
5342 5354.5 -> -0.03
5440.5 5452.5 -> -0.03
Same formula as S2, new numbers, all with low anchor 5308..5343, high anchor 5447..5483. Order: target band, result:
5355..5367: -0.71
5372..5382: -0.11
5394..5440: 0.14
